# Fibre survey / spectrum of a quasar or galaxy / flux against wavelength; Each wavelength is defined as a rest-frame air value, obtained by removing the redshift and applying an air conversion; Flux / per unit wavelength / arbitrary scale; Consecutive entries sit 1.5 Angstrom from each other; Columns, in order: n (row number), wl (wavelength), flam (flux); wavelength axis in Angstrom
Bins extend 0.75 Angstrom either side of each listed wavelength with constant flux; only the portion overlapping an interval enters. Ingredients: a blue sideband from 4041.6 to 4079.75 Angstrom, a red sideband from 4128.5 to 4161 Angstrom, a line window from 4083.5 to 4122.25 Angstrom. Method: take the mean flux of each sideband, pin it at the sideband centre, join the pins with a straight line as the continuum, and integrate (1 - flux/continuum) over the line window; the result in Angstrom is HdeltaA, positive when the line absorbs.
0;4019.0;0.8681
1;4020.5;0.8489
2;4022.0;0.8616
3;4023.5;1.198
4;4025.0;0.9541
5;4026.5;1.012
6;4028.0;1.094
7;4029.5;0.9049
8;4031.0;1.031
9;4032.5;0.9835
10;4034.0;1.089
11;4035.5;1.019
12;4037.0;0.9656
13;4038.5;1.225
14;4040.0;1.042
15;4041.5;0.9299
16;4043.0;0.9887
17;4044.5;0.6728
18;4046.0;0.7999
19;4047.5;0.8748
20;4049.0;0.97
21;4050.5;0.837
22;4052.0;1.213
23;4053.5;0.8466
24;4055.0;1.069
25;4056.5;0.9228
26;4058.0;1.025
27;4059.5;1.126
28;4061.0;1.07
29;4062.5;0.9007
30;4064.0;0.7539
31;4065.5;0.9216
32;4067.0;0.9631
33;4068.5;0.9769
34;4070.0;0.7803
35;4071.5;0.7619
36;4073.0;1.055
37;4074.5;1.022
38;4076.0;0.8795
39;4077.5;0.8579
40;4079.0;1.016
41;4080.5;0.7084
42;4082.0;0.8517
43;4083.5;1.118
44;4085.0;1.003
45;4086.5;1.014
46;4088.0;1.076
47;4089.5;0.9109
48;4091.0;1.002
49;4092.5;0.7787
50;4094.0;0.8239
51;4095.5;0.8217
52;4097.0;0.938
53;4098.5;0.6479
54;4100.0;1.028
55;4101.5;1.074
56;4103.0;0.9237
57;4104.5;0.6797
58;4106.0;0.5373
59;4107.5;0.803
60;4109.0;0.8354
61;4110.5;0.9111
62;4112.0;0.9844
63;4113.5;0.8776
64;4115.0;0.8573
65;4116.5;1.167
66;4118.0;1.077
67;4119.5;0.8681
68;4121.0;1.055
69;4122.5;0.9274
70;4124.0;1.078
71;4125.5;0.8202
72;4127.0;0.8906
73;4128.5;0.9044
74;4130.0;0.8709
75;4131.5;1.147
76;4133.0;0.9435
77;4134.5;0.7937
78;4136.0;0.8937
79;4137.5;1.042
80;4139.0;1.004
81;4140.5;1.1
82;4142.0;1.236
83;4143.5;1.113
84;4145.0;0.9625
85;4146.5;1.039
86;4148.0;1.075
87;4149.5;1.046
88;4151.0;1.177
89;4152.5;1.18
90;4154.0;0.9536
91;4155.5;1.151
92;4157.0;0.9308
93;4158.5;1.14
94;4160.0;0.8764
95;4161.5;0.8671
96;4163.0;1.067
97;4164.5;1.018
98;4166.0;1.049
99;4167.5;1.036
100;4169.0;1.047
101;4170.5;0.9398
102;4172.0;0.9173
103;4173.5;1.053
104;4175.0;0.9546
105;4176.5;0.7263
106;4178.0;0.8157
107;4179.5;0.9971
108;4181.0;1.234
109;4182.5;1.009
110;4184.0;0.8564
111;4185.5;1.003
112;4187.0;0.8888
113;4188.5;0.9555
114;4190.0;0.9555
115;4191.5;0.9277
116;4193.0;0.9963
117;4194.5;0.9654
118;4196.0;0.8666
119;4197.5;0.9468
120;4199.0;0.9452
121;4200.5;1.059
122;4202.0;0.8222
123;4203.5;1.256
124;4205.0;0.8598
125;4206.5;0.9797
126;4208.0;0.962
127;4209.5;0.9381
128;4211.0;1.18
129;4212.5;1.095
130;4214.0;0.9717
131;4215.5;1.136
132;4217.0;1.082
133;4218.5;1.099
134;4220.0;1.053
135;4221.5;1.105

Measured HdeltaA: 2.7 Angstrom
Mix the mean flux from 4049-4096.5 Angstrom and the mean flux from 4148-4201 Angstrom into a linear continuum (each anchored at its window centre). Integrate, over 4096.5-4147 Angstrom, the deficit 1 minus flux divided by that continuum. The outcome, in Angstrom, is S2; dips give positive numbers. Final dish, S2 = 1.14 Angstrom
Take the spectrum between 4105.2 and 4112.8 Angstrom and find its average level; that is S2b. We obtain 0.814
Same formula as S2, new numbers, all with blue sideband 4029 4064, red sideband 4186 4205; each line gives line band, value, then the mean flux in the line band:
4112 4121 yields -0.1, 0.978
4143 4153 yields -1.2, 1.08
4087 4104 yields 1.1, 0.909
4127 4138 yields 0.3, 0.936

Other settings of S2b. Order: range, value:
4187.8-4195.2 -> 0.96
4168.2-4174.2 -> 0.989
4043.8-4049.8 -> 0.831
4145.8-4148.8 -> 1.06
